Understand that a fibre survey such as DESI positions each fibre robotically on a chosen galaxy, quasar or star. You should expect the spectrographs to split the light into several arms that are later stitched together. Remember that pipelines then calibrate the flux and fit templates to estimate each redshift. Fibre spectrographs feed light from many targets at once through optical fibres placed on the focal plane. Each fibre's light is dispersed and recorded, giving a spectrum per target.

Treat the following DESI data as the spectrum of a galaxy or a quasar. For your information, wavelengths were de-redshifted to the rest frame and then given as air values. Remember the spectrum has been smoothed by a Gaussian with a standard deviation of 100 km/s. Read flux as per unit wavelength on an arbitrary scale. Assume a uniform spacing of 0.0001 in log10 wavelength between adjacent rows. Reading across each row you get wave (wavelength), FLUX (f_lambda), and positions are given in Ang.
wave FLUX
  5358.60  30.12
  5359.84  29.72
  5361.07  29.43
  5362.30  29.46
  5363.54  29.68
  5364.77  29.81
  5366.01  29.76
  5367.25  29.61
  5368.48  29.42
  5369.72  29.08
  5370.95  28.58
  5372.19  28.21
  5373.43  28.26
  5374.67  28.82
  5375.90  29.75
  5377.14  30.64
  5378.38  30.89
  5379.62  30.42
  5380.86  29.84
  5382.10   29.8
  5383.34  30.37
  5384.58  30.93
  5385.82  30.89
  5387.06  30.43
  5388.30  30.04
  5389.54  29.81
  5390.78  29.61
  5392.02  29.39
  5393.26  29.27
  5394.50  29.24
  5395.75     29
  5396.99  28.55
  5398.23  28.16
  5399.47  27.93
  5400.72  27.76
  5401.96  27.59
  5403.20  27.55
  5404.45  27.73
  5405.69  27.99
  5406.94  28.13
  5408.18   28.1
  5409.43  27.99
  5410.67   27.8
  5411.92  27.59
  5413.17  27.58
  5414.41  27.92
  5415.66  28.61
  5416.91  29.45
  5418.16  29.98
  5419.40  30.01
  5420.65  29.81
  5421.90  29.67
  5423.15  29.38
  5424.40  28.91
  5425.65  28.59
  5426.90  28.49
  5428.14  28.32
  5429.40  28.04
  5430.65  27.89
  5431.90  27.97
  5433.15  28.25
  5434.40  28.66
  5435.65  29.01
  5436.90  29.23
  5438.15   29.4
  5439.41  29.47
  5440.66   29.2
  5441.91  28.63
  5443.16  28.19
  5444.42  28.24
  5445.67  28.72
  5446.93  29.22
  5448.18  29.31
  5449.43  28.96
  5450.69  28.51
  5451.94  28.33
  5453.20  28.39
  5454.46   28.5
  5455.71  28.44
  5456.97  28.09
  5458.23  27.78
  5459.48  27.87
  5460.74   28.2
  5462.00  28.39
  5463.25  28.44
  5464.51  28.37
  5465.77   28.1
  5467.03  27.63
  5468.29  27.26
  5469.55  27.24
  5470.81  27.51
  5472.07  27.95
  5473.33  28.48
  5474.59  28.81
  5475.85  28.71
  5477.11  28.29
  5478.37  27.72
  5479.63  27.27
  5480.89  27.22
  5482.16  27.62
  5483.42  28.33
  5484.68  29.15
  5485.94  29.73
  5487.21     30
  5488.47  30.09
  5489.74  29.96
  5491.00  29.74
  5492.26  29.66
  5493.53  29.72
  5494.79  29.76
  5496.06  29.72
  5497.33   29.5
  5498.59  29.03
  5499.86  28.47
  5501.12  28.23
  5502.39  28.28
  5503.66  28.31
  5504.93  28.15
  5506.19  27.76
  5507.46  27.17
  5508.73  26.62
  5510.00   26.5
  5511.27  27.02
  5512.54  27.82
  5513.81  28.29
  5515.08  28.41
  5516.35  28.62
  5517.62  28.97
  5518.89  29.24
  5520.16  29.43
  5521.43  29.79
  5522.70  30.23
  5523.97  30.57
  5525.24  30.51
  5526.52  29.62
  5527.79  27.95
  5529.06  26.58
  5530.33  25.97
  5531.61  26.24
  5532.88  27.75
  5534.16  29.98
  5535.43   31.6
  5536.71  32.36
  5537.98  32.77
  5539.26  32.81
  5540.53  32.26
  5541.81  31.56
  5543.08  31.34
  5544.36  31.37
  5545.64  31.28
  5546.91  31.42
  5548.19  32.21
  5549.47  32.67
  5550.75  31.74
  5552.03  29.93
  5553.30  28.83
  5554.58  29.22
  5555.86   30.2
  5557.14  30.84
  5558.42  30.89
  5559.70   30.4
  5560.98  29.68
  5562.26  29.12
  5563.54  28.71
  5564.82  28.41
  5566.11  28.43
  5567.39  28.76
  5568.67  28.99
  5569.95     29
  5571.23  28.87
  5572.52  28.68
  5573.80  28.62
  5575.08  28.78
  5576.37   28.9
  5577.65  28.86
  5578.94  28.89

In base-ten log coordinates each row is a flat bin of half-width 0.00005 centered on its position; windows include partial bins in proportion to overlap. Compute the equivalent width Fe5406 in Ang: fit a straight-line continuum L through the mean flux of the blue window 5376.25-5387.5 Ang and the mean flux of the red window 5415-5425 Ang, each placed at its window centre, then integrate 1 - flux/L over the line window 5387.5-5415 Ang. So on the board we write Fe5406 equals 1.4 Ang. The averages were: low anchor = 30.4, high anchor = 29.5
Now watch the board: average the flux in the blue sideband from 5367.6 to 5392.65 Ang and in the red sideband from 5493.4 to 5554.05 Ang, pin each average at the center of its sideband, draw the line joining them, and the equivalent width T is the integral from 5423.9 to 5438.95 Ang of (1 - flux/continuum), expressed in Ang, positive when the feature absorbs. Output 0.6 Ang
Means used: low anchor 29.8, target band 28.6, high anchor 29.5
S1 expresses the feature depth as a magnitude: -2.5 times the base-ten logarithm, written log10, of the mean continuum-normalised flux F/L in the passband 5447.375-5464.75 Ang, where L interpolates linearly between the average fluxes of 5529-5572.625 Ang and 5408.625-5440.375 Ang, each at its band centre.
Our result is 0.02 mag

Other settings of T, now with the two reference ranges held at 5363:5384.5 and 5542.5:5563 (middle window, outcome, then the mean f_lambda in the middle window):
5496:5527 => 1.8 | 28.6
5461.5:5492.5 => 1.8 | 28.5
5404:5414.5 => 0.7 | 27.9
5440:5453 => 0.6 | 28.7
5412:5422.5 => 0.3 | 29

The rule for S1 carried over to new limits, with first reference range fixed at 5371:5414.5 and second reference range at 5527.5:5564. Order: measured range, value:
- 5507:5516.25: 0.10 mag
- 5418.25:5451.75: 0.02 mag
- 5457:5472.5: 0.06 mag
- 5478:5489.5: 0.04 mag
